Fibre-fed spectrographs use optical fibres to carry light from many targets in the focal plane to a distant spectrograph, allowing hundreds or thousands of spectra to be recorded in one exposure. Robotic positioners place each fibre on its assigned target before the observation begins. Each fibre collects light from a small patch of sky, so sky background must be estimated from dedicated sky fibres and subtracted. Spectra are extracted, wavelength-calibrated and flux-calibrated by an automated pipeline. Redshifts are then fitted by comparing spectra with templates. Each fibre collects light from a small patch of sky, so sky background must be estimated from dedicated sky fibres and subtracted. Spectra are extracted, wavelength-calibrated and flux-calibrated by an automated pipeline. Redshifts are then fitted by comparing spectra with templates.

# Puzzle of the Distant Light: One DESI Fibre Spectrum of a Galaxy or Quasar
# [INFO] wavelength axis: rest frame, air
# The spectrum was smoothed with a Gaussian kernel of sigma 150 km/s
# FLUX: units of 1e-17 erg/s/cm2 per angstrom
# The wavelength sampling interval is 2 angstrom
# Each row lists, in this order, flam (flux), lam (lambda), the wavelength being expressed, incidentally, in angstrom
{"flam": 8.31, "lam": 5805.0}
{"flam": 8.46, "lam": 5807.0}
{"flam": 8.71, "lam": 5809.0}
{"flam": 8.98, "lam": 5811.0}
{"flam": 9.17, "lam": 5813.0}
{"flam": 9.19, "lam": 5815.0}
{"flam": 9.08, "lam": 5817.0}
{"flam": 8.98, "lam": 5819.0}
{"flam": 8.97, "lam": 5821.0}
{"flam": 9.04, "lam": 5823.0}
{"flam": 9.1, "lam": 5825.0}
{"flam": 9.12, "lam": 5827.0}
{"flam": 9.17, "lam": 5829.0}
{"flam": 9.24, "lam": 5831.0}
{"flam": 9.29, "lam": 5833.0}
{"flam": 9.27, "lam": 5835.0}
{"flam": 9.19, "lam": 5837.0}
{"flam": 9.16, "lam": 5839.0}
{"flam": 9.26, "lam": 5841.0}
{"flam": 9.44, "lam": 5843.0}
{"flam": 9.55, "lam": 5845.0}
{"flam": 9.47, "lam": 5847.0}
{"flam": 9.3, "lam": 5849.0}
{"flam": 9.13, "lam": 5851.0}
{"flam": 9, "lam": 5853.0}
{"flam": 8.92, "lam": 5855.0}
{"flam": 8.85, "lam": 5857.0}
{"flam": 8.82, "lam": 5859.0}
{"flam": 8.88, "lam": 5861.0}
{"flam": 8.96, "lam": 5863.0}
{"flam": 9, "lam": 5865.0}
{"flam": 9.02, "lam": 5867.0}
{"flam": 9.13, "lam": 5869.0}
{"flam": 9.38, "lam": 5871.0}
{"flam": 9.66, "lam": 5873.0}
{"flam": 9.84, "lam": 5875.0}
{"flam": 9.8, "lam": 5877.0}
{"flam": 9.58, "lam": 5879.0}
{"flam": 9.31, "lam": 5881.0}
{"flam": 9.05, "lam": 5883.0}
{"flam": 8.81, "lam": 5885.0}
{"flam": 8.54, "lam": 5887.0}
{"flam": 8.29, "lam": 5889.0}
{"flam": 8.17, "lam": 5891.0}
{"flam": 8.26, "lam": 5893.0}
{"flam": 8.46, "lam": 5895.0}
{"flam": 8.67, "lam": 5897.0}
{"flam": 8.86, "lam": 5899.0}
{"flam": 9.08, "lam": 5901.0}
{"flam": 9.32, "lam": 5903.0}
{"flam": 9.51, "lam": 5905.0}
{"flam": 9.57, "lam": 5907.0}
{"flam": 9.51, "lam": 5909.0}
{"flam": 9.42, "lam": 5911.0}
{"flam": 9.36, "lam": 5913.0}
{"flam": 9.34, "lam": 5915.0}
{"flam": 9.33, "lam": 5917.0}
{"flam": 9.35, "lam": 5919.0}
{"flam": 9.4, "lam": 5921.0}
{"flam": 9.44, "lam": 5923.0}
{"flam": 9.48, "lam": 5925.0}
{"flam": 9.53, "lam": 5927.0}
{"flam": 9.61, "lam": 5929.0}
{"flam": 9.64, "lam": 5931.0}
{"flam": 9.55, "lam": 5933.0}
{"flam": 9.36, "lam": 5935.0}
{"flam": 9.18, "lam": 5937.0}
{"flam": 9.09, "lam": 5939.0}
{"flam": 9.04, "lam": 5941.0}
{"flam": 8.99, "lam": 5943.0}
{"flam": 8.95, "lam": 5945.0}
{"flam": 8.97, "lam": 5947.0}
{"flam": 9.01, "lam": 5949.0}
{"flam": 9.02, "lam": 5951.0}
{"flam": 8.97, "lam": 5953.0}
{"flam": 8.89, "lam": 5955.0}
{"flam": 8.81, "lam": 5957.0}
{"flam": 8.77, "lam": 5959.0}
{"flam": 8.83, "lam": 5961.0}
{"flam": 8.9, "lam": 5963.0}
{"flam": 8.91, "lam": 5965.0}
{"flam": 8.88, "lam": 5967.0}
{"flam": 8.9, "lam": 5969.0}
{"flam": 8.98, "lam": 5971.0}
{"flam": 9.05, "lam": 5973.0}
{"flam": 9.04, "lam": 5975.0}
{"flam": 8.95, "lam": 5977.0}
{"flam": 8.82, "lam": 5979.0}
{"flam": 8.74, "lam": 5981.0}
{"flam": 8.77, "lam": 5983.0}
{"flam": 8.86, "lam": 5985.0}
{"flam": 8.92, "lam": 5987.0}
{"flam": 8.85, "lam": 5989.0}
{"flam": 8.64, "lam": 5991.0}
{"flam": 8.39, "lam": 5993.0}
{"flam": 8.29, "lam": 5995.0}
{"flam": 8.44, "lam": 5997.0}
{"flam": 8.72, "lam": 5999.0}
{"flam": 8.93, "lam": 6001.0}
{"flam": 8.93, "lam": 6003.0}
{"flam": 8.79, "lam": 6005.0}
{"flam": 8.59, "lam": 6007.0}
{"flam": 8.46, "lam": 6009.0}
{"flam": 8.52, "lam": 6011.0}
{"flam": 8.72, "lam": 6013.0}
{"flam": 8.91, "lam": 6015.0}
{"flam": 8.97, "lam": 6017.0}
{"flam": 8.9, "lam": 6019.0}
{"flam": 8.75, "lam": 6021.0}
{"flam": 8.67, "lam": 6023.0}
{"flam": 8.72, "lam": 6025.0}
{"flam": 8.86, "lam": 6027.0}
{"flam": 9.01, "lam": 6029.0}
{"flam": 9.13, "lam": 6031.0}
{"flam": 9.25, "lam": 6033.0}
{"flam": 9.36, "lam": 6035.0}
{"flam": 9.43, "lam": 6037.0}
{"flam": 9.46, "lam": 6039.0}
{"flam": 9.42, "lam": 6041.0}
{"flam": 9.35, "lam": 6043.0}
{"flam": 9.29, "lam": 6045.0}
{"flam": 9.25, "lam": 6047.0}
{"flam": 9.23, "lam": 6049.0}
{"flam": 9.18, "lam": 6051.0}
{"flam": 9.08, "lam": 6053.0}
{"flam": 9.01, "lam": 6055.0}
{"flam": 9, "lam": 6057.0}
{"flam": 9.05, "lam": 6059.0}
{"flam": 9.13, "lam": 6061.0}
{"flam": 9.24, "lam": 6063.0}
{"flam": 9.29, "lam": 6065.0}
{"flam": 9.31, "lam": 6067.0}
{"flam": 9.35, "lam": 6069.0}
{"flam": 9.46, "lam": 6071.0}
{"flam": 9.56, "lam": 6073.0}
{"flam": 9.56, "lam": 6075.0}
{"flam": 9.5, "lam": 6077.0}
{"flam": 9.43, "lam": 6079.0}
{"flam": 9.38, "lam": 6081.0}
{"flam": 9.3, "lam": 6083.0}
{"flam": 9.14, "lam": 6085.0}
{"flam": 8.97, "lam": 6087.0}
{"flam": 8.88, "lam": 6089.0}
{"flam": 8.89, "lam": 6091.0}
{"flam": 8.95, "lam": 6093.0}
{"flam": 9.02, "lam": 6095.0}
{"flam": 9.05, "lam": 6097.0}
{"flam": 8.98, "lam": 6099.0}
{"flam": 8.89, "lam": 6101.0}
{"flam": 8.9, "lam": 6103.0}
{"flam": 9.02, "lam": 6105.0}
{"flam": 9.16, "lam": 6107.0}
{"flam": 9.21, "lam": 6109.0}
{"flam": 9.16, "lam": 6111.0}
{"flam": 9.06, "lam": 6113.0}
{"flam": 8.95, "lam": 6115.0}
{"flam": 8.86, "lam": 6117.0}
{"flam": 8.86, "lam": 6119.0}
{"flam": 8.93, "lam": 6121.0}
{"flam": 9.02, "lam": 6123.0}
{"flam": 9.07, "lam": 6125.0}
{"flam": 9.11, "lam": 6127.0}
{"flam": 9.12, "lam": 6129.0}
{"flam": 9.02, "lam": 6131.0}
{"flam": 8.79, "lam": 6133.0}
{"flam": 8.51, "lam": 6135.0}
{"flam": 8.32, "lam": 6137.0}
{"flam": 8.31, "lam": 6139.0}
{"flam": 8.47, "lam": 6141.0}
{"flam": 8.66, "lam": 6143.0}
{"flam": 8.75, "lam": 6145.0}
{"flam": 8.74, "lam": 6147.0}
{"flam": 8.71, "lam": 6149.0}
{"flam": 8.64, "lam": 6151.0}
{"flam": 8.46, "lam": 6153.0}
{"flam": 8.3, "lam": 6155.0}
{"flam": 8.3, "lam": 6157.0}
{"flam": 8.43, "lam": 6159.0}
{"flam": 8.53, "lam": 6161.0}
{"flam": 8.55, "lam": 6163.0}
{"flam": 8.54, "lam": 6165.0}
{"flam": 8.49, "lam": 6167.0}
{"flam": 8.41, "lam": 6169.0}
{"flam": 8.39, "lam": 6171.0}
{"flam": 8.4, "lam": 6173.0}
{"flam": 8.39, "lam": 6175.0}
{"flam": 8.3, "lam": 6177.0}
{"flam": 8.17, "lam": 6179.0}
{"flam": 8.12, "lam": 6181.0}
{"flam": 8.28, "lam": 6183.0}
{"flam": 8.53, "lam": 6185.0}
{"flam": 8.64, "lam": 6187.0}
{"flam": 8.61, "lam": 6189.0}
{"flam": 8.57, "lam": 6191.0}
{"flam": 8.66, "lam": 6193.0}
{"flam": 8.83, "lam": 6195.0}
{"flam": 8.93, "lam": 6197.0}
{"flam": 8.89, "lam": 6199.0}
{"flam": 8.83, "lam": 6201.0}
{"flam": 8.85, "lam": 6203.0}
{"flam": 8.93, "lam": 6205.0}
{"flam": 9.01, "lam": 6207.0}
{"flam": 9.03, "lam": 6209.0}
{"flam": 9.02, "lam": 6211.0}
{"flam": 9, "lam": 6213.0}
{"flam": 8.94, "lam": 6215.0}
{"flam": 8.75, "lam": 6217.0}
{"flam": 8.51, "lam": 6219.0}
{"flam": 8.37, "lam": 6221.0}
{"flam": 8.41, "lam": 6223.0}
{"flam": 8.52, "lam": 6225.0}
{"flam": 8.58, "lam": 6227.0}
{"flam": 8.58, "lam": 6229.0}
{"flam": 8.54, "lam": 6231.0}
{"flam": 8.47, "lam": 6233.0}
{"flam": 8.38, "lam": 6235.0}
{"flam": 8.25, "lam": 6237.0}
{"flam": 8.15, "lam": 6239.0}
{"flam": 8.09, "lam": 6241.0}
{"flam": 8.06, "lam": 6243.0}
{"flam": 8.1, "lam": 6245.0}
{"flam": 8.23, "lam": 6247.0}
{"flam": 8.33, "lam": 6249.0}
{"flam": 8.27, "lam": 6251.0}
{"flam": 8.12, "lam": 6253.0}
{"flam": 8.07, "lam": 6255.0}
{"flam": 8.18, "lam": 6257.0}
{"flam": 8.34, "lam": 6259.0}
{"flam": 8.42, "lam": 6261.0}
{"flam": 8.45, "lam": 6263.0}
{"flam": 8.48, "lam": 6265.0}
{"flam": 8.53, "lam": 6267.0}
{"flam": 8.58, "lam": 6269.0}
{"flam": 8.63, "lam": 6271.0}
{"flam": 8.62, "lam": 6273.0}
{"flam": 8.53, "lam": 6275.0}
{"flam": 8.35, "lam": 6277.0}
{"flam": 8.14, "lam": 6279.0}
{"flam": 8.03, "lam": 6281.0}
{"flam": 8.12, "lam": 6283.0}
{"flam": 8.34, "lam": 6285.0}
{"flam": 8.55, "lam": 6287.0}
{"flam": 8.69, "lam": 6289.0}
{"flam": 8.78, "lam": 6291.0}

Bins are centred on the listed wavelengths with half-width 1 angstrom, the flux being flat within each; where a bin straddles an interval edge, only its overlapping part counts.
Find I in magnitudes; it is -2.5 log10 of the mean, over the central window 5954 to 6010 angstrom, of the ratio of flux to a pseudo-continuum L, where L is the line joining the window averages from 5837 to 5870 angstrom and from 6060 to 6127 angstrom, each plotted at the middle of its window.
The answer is 0.041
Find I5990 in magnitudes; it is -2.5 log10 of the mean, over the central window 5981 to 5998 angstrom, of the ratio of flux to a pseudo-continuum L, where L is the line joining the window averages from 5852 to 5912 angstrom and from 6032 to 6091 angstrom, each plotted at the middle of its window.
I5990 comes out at 0.06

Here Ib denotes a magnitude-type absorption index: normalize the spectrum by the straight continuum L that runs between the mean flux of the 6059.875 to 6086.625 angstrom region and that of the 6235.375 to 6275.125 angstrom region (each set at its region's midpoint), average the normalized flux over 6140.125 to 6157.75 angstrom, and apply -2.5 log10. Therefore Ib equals 0.04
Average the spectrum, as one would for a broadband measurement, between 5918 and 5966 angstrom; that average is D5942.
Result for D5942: 9.15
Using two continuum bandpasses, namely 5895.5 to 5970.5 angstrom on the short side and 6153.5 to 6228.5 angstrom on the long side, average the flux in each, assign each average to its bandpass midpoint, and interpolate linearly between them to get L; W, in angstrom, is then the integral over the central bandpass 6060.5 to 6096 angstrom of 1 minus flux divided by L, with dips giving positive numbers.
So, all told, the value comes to -1.6 angstrom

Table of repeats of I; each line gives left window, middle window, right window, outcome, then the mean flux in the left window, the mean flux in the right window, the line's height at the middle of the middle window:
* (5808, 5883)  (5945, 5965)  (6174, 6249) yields 0.010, 9.19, 8.55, 9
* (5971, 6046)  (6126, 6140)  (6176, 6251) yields -0.007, 8.89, 8.55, 8.68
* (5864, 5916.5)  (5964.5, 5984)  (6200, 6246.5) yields 0.009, 9.12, 8.58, 8.98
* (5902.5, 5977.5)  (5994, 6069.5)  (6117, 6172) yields -0.007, 9.18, 8.65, 8.94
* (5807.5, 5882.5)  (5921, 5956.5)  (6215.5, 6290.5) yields -0.026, 9.18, 8.38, 9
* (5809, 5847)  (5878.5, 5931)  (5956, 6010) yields -0.018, 9.17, 8.78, 8.98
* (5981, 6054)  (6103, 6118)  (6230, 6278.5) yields -0.044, 8.92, 8.34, 8.69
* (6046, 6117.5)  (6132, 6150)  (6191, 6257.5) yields 0.039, 9.15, 8.54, 8.9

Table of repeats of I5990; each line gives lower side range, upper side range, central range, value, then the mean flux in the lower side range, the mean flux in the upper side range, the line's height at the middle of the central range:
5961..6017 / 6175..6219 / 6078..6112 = -0.04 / 8.78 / 8.7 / 8.74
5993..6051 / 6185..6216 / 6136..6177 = 0.05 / 8.94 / 8.84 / 8.86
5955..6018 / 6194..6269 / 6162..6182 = 0.03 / 8.78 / 8.53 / 8.59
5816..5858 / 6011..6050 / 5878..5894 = 0.05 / 9.17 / 9.07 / 9.14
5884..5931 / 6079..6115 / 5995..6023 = 0.04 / 9.11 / 9.06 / 9.09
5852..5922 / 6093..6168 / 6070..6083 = -0.07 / 9.1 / 8.78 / 8.85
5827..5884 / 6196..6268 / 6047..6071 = -0.04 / 9.24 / 8.52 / 8.85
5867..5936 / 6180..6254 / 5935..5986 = 0.02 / 9.22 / 8.55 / 9.1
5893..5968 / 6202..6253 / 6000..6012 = 0.04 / 9.15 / 8.53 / 8.99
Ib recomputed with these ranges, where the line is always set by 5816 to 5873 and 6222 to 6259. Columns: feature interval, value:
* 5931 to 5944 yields -0.035 mag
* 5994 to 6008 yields 0.017 mag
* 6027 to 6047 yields -0.066 mag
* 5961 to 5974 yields -0.006 mag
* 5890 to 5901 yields 0.061 mag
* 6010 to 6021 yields -0.003 mag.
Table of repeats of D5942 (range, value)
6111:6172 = 8.68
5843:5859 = 9.17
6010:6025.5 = 8.77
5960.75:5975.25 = 8.94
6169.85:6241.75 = 8.58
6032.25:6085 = 9.3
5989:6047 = 8.89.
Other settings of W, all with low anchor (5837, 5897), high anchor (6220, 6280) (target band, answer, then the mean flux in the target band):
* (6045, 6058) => -0.6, 9.14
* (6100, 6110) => -0.5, 9.04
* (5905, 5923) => -0.9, 9.42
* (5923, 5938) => -0.9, 9.48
